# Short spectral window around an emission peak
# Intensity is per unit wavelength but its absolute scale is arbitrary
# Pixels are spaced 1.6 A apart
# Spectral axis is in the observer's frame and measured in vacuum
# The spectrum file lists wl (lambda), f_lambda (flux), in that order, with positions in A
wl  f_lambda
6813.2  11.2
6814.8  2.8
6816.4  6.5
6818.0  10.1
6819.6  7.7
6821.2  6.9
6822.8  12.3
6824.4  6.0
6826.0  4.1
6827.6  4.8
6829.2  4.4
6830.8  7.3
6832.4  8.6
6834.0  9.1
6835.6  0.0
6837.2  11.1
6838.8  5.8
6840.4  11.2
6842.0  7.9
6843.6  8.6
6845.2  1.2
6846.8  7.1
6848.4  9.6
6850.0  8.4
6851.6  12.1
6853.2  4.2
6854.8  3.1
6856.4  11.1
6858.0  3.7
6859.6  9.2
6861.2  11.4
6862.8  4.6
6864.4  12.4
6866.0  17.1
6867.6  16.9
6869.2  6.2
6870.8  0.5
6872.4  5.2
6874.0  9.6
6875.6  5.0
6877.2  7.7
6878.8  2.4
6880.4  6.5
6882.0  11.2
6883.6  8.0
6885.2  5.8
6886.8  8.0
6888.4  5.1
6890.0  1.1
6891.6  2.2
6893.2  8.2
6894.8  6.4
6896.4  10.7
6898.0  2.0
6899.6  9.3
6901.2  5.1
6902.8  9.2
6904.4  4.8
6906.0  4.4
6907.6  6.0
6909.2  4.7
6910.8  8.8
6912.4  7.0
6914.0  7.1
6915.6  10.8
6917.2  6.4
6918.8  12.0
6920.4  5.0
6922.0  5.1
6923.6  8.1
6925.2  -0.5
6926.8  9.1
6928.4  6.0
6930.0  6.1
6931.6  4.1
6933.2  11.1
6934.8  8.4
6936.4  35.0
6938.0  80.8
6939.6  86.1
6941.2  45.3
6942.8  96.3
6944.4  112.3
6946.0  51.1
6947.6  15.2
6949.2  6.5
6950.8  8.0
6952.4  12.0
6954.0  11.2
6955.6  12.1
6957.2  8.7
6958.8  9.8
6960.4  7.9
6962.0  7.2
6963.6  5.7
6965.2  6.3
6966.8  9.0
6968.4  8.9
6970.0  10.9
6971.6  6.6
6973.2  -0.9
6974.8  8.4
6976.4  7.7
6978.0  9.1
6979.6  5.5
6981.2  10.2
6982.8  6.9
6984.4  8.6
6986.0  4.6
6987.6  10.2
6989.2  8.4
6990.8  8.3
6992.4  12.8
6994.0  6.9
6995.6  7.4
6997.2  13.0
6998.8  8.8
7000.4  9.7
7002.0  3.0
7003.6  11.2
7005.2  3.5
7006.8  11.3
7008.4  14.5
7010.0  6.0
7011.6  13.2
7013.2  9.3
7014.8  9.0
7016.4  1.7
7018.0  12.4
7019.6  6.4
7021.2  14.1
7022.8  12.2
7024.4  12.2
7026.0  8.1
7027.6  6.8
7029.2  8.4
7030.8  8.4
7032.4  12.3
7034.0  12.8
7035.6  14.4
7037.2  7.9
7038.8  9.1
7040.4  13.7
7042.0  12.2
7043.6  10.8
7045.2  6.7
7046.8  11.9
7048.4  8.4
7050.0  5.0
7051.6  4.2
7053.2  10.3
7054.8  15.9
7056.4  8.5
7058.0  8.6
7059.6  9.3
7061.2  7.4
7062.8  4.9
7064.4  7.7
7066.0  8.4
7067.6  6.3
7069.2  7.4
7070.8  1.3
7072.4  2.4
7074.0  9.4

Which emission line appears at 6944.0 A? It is [O II] 3727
